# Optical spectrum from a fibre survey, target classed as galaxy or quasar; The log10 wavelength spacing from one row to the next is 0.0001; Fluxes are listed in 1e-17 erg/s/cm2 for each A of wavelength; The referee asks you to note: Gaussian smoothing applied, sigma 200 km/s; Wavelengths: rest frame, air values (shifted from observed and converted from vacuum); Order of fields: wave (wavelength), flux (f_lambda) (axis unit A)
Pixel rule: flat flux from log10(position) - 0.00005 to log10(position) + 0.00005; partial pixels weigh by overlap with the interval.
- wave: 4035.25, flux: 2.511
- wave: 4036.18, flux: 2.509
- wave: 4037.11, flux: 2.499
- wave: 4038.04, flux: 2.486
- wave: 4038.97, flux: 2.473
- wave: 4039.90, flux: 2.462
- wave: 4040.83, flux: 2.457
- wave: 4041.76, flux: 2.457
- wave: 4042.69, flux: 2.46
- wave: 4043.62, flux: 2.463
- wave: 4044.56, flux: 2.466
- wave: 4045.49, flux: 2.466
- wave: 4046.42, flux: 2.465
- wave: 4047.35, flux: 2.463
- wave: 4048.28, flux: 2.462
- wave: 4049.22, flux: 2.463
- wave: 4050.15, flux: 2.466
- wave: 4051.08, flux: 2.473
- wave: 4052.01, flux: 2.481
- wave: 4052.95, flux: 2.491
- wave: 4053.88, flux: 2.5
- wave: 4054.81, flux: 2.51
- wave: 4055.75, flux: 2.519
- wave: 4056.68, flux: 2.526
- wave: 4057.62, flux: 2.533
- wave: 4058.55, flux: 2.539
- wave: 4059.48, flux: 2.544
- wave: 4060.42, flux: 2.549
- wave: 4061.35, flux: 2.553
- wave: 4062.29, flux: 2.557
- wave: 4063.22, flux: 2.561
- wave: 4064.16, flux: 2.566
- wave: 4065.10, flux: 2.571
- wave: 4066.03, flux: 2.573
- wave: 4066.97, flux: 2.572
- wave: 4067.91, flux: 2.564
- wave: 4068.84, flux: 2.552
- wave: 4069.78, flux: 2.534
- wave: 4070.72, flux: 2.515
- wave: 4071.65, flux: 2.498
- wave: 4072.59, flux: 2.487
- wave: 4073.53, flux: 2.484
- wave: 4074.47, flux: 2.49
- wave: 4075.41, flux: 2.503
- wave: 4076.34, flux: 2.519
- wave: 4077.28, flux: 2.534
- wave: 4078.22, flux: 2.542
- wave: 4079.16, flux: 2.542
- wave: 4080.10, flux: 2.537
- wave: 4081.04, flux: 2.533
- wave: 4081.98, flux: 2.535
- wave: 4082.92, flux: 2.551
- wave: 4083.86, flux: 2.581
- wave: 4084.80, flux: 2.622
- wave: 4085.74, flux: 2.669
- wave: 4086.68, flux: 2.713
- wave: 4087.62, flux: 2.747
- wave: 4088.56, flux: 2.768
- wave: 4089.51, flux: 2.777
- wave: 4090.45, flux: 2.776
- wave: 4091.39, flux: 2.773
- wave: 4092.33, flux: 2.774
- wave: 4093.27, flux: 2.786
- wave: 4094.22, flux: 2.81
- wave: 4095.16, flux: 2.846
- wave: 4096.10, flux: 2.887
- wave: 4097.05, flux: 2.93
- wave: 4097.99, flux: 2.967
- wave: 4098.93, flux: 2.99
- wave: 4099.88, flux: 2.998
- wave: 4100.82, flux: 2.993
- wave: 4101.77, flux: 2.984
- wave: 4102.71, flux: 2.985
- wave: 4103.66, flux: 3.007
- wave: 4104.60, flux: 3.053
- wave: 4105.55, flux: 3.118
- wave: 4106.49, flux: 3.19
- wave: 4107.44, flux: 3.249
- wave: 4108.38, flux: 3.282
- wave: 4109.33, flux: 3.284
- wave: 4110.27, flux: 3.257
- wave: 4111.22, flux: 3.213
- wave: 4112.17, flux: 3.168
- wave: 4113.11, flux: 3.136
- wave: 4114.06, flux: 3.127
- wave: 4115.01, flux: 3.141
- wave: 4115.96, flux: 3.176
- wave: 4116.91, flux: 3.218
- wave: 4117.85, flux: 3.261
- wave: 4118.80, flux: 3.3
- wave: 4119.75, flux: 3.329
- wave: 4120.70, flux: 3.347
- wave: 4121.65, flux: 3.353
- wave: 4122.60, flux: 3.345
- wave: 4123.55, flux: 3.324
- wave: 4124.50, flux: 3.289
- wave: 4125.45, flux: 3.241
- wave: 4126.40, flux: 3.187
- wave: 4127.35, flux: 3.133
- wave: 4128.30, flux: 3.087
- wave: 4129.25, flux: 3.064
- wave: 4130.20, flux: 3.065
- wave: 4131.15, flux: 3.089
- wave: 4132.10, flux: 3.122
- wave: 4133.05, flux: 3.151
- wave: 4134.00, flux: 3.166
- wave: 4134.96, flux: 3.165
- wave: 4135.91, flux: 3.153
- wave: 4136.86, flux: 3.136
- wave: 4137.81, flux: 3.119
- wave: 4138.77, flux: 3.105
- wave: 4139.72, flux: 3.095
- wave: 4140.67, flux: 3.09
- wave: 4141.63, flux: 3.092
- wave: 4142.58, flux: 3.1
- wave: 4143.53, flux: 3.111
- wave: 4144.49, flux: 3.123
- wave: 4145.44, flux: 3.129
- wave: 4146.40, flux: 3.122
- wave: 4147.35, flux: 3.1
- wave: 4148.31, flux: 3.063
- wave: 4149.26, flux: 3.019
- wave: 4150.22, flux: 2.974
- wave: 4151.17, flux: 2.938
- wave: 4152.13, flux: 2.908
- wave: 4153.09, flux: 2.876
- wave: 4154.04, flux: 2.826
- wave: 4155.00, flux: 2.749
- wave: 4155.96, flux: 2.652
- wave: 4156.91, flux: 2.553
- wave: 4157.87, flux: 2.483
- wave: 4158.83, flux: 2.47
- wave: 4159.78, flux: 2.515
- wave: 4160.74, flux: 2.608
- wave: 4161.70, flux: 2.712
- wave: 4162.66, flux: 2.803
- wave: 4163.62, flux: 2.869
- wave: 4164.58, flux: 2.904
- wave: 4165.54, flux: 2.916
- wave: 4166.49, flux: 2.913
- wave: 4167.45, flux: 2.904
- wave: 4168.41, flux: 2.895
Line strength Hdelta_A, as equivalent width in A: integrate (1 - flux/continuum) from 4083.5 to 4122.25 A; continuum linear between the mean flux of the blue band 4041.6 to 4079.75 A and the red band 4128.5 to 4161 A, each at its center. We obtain -3.82 A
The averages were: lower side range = 2.51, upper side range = 2.97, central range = 3.02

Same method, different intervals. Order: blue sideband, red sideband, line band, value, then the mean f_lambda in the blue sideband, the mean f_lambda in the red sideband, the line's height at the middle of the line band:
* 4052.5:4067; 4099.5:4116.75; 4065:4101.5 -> 2.1 A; 2.54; 3.13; 2.83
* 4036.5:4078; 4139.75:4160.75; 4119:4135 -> -2.3 A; 2.51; 2.9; 2.8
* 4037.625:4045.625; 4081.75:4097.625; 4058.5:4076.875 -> 0.5 A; 2.46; 2.74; 2.62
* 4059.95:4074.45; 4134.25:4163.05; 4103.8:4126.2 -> -3.7 A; 2.54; 2.93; 2.77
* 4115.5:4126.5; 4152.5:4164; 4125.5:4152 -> -1.0 A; 3.28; 2.68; 2.99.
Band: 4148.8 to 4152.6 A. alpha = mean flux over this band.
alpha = 2.96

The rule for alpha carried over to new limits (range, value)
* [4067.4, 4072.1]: 2.54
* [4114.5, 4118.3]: 3.2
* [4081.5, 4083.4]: 2.54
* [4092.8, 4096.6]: 2.83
